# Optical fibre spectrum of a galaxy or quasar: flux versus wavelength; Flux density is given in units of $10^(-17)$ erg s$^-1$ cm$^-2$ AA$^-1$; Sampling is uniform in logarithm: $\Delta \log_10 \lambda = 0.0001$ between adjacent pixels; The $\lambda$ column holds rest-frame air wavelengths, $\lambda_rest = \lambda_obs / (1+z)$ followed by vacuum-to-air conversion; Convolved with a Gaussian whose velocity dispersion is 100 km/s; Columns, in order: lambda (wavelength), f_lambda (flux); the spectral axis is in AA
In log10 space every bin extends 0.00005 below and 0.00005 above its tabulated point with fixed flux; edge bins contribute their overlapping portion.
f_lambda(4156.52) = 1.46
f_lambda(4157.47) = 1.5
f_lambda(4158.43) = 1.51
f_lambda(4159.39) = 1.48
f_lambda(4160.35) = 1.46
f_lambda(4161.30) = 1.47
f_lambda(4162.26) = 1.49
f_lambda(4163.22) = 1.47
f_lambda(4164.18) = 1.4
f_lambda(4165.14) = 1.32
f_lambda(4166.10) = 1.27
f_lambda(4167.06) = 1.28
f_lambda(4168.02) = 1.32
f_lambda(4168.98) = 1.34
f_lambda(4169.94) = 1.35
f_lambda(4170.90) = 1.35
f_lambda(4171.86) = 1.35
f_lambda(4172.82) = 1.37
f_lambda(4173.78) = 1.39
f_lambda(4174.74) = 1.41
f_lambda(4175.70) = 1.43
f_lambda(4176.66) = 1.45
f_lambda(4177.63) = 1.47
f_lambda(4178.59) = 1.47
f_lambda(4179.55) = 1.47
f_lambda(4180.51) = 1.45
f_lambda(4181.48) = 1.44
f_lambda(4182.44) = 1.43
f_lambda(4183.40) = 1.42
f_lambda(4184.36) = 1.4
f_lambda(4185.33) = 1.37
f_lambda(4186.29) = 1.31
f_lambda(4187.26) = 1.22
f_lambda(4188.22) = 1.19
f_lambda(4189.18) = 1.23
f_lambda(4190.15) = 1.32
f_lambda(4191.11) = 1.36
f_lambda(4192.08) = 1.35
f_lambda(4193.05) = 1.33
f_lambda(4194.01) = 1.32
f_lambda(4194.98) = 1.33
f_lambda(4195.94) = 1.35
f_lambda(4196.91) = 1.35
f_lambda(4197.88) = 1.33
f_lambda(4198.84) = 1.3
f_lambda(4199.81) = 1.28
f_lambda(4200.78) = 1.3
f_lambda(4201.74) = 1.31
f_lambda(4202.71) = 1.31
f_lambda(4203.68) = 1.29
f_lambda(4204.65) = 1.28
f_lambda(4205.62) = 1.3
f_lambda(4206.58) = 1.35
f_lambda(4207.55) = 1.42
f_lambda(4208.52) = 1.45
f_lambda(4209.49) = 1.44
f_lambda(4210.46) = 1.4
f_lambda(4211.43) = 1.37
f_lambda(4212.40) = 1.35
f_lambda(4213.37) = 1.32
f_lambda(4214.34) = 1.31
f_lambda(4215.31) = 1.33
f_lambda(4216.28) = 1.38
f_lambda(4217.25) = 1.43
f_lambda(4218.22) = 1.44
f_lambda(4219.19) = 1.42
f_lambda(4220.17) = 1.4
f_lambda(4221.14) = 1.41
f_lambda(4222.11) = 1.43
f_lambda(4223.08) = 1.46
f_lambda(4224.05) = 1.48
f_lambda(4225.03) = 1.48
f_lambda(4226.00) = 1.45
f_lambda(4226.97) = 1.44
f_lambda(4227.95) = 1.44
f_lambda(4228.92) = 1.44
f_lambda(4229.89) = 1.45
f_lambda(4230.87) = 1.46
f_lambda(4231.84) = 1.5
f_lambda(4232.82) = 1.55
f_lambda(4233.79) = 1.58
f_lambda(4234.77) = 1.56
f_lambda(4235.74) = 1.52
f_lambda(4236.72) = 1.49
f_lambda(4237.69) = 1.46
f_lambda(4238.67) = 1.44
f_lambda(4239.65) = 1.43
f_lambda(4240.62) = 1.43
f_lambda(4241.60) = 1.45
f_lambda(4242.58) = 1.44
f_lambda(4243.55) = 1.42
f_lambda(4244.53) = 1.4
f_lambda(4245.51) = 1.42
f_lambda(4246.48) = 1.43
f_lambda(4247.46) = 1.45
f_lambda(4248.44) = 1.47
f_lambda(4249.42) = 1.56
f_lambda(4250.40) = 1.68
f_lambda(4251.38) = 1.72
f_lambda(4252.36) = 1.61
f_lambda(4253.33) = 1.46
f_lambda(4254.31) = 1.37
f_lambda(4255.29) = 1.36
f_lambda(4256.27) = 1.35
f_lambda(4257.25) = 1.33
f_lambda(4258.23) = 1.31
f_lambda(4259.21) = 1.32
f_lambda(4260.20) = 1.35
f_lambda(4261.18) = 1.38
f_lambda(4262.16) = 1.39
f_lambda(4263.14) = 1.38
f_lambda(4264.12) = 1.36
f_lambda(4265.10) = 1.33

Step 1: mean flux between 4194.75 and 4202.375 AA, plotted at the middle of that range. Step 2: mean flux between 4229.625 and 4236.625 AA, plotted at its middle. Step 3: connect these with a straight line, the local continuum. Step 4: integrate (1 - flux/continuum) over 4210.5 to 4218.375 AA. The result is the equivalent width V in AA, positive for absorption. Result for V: 0.2 AA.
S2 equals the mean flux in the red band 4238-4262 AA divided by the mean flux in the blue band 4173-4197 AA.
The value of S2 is 1.1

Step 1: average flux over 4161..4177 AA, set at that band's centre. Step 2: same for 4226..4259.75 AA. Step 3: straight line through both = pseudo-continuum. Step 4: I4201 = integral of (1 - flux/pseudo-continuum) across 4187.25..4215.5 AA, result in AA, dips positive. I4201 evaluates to 1.7 AA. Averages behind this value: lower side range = 1.38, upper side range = 1.46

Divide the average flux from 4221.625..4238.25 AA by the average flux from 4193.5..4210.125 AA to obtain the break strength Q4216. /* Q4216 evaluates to 1.11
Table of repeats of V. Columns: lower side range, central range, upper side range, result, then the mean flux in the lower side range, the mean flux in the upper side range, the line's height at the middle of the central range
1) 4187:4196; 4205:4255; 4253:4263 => -4.22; 1.3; 1.36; 1.34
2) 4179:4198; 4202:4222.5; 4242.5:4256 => 0.45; 1.35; 1.49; 1.4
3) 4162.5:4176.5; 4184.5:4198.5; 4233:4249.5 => 0.83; 1.37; 1.47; 1.4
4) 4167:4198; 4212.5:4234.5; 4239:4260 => -0.34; 1.36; 1.45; 1.41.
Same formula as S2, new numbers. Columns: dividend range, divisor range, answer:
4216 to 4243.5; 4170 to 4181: 1.03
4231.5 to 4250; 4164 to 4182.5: 1.06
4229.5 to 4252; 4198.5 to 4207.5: 1.14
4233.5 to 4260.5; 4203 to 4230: 1.04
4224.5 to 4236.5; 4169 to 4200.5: 1.09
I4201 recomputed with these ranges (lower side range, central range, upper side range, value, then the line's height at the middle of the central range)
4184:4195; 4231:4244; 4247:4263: -0.7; 1.41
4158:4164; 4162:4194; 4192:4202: 0.8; 1.4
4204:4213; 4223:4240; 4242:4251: -0.5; 1.44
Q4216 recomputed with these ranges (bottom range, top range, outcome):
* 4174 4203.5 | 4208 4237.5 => 1.06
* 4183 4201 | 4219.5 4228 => 1.09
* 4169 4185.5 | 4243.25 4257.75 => 1.04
